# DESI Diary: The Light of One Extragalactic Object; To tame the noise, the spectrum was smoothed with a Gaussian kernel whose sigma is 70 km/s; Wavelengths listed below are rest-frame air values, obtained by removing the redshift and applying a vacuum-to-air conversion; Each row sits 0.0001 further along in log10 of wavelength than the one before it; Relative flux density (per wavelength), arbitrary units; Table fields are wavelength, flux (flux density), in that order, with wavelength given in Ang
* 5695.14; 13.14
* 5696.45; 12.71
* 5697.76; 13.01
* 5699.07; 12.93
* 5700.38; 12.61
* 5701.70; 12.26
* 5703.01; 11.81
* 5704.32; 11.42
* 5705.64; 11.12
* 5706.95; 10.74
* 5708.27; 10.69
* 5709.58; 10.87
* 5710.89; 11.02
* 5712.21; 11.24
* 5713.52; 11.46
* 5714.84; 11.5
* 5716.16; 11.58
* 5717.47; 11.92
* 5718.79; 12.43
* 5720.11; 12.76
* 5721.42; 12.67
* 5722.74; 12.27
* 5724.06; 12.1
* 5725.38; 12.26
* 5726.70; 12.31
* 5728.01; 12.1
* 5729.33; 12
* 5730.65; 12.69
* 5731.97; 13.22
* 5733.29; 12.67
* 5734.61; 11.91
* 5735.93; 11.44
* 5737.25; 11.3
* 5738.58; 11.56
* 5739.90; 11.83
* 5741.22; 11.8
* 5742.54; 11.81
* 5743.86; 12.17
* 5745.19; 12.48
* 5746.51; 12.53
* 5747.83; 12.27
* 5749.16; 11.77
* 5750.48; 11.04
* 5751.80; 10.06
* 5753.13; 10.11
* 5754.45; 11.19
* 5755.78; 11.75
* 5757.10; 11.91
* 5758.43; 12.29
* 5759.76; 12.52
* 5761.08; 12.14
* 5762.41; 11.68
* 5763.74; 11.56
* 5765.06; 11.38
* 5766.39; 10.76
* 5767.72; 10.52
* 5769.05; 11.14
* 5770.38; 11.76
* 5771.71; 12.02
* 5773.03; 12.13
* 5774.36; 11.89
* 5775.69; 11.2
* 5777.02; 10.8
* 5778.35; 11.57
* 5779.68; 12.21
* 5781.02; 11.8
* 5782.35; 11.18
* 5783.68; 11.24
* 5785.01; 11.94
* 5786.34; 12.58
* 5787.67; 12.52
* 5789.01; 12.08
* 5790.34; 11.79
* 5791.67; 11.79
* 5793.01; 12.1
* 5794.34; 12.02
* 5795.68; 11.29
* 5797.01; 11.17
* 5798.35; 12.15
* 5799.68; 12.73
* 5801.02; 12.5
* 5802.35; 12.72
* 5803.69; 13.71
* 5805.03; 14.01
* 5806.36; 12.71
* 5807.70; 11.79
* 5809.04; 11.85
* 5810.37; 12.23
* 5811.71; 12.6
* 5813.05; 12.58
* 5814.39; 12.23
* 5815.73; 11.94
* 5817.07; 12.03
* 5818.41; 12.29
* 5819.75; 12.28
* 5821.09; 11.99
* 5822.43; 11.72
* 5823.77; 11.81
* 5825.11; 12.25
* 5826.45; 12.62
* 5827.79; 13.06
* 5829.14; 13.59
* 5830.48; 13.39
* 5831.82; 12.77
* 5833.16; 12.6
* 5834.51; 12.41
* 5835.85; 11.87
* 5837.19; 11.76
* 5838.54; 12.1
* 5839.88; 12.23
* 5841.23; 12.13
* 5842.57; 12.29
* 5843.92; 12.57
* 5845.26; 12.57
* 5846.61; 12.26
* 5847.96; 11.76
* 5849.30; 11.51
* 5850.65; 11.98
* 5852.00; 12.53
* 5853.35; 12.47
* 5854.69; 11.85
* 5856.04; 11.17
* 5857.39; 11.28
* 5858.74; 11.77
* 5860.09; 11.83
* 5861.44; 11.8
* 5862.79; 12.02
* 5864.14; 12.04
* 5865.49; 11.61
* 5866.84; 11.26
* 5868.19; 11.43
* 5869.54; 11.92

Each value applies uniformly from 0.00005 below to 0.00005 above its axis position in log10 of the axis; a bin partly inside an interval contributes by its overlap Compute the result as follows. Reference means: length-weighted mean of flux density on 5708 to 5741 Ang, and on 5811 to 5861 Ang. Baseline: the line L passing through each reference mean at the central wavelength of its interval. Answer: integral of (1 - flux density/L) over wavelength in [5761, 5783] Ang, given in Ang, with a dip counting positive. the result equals 1.0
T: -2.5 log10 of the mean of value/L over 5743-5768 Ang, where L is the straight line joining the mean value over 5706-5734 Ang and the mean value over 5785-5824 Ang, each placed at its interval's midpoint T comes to 0.04 mag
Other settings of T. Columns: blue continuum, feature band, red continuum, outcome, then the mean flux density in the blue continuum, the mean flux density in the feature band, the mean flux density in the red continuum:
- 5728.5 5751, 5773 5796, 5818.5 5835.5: 0.046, 12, 11.8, 12.5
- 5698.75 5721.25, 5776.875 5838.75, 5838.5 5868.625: -0.034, 11.7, 12.2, 11.9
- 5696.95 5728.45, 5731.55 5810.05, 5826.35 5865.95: 0.014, 11.9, 11.9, 12.2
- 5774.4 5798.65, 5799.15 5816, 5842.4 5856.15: -0.065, 11.7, 12.6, 12.1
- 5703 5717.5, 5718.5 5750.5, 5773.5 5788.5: -0.070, 11.2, 12.2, 11.7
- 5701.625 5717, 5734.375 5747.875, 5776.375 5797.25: -0.039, 11.3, 11.9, 11.8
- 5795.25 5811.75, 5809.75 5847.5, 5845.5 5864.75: -0.017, 12.4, 12.4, 11.9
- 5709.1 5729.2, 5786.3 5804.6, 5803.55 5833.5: 0.012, 11.9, 12.2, 12.5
